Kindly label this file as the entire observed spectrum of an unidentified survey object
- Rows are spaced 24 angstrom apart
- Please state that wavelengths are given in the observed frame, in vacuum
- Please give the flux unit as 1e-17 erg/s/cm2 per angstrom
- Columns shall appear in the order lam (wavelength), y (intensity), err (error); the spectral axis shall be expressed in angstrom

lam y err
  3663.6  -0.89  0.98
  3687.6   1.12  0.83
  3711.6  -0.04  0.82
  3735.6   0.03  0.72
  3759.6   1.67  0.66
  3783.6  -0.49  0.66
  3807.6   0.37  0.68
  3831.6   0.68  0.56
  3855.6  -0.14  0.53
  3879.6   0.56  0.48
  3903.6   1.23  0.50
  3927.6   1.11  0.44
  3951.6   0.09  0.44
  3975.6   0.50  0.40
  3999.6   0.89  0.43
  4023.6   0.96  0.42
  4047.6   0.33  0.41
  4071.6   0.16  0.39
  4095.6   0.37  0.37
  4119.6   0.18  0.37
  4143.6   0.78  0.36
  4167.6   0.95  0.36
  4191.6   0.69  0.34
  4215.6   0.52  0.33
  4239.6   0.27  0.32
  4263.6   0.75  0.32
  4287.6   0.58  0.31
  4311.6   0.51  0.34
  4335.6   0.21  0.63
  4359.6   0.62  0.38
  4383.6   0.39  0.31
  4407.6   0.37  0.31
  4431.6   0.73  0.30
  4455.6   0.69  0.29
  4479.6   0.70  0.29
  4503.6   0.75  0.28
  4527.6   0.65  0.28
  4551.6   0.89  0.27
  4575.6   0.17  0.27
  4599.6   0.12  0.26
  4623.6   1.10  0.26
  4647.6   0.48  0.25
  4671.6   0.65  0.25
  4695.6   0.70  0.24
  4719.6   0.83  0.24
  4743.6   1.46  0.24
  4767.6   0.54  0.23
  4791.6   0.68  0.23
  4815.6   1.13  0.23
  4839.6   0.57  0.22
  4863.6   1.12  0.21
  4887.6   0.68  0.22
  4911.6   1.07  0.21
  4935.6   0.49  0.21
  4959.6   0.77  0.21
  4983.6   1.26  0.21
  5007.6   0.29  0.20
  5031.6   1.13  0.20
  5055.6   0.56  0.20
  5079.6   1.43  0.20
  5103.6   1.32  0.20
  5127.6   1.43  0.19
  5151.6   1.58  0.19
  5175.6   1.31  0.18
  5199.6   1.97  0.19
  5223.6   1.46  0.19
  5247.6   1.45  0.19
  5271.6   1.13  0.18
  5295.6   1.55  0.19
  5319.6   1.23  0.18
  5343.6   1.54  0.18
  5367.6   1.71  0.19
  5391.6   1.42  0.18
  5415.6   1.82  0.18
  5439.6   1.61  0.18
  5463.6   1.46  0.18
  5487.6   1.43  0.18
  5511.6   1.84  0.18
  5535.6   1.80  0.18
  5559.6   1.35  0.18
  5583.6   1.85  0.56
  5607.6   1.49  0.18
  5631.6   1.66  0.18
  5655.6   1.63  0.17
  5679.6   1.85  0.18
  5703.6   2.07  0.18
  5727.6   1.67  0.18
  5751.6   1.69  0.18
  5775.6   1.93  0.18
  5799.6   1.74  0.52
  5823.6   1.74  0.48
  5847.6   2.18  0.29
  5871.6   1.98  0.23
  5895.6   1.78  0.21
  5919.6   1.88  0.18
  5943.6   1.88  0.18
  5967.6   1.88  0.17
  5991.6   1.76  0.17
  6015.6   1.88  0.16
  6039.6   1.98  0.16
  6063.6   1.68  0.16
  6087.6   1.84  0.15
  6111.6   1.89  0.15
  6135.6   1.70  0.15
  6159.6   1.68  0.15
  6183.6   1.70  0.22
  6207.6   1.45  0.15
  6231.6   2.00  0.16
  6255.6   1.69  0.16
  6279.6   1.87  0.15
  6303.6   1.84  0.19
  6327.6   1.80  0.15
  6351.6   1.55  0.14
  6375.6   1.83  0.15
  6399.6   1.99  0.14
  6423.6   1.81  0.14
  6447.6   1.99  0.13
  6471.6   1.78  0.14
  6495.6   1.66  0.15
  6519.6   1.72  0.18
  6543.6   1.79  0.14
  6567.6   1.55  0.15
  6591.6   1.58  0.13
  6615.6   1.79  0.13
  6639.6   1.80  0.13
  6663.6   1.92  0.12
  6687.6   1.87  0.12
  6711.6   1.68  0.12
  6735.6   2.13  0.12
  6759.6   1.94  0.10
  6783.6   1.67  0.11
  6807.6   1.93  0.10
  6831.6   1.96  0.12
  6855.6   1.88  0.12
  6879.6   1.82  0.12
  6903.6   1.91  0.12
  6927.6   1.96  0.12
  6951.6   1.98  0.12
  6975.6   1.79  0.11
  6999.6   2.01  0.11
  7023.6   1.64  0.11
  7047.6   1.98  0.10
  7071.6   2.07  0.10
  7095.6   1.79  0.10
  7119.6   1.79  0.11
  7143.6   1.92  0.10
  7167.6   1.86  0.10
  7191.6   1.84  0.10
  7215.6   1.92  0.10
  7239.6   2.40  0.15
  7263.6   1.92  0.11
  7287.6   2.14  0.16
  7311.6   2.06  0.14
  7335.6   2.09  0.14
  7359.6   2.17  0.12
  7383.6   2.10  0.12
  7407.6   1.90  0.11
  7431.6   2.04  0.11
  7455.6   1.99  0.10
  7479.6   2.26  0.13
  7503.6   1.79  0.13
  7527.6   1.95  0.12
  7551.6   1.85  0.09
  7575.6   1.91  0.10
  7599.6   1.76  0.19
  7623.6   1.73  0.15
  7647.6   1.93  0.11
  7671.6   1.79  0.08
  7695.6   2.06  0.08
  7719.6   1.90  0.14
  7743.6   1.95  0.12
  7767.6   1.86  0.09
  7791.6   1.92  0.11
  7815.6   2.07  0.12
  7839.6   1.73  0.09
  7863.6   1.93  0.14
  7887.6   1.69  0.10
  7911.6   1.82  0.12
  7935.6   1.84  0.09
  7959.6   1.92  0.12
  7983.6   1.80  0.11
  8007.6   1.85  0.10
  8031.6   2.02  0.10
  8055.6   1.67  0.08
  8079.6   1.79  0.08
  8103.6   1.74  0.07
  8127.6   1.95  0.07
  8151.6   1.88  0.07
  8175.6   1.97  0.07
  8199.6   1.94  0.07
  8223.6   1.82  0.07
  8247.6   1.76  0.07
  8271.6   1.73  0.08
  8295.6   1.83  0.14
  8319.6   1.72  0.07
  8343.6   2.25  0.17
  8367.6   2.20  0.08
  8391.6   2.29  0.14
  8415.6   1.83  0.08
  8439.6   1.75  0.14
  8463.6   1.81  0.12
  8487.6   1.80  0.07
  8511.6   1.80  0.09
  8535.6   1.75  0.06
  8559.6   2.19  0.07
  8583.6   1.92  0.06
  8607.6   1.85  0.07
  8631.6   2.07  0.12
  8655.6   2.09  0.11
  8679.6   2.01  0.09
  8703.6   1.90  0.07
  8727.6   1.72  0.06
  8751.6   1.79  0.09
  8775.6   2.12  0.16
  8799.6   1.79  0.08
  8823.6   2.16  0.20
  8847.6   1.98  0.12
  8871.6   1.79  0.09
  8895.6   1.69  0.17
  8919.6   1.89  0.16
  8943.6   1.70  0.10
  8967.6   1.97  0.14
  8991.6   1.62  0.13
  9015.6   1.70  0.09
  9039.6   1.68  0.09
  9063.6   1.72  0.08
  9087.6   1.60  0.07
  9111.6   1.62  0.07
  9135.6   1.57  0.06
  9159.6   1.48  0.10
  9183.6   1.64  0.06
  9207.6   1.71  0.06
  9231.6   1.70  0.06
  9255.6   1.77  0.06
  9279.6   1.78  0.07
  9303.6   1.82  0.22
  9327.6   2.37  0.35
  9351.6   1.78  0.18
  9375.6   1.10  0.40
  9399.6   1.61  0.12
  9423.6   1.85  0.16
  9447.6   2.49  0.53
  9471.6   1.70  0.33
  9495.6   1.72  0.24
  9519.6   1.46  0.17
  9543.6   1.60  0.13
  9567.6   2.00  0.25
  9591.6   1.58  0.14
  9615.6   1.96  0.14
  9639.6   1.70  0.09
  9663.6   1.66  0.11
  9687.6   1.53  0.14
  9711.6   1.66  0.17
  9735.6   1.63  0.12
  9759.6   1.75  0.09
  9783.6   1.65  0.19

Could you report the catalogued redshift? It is 0.27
